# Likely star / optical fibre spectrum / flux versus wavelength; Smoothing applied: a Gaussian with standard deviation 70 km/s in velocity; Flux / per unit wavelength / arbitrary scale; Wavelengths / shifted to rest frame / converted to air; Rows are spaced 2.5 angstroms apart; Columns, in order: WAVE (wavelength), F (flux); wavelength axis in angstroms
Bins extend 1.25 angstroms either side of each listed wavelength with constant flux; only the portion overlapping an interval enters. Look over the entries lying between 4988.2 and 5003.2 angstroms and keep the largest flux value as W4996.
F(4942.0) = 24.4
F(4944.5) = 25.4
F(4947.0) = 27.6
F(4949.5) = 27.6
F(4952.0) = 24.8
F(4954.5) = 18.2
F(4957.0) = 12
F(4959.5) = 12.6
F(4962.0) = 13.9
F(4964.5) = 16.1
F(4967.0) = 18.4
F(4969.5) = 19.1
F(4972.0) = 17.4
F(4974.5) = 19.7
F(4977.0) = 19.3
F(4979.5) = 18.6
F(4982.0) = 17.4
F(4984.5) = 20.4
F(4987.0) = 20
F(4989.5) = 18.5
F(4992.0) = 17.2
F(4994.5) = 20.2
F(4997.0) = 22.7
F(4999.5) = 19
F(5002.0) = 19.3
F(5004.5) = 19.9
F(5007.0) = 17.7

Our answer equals 22.7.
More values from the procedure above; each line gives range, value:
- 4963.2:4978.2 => 19.7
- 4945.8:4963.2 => 27.6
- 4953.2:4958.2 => 18.2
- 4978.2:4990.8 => 20.4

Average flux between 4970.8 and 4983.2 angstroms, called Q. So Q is 18.5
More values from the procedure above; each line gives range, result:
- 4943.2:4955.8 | 24.7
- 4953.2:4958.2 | 15.2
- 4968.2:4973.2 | 18.3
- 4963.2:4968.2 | 17.2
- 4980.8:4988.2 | 19.3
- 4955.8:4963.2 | 12.8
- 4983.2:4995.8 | 19.3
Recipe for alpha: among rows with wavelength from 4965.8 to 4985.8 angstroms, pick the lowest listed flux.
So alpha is 17.4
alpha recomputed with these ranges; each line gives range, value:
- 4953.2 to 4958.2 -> 12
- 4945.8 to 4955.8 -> 18.2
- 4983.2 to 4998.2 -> 17.2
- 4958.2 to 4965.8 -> 12.6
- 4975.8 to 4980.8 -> 18.6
